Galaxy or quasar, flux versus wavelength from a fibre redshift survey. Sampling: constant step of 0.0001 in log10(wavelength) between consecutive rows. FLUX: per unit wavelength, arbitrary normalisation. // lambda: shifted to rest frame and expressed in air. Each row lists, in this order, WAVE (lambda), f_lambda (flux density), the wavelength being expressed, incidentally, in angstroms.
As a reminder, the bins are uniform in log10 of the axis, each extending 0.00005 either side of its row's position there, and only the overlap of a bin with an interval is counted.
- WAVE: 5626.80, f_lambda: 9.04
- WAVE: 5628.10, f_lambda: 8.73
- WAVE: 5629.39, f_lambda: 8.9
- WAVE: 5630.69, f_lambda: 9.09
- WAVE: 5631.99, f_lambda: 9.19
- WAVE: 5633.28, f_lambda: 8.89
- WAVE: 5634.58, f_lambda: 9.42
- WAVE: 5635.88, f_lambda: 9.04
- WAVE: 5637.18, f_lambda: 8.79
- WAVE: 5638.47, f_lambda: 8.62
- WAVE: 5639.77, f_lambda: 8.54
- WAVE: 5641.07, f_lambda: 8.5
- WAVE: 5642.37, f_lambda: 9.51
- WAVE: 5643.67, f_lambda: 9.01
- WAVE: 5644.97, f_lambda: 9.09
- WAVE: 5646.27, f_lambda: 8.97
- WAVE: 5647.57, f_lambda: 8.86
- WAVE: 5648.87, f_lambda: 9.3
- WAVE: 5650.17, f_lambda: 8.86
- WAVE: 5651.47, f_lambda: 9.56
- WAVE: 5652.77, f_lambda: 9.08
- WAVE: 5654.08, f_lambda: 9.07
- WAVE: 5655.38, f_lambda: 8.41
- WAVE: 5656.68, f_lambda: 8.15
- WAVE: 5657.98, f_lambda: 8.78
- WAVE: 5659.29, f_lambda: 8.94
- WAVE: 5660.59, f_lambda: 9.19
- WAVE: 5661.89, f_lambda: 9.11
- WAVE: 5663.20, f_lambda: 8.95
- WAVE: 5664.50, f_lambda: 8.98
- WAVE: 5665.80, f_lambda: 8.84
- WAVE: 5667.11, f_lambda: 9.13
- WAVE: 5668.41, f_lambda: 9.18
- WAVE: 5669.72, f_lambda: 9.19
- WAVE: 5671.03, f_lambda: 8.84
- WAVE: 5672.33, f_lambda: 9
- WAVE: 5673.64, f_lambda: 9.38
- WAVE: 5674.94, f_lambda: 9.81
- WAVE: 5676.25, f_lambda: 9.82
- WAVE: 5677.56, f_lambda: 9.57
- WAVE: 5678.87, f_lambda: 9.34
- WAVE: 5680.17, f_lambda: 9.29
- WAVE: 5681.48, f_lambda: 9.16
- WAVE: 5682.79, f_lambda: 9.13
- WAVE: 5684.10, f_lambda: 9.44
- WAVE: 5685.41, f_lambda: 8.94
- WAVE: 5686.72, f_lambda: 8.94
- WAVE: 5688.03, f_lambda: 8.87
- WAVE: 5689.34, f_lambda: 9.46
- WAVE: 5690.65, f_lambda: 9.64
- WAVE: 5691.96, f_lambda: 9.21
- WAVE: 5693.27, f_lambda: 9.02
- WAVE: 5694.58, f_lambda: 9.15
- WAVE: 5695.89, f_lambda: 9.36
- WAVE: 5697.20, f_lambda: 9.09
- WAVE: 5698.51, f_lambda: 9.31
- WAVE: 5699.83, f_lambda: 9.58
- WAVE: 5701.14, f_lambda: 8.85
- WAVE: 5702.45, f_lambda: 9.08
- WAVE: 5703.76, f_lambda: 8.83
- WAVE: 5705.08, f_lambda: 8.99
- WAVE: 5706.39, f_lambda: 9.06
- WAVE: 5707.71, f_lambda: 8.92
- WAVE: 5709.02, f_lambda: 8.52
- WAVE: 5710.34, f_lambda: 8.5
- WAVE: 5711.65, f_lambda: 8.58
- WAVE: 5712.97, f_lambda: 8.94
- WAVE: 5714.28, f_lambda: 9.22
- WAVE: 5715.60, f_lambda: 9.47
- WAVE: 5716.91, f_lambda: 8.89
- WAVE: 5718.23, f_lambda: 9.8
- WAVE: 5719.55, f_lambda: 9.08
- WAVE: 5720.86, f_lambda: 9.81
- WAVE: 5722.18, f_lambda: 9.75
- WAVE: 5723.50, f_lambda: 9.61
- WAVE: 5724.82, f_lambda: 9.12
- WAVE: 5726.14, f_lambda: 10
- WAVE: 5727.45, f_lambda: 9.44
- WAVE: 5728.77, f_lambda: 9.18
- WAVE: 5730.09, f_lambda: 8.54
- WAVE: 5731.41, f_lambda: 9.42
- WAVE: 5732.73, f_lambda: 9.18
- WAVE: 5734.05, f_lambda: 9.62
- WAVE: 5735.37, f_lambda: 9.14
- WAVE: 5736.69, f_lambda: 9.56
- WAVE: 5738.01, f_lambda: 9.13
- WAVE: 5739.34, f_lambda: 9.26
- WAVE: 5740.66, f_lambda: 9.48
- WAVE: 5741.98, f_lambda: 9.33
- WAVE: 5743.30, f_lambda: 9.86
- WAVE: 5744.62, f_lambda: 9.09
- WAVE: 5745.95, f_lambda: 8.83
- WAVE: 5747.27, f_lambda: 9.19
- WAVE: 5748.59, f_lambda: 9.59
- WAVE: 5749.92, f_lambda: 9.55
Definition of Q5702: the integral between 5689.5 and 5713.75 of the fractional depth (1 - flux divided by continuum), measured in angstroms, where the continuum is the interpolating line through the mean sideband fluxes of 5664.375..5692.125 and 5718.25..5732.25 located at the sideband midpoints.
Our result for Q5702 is 0.7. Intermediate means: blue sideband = 9.24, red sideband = 9.41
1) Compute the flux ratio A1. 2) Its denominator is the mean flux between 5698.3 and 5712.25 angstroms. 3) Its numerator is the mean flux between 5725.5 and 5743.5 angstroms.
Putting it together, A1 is 1.05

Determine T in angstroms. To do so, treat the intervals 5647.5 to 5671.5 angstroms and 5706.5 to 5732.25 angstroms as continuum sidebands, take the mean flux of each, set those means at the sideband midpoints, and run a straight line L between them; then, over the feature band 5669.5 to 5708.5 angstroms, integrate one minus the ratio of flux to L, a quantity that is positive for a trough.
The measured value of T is -0.5 angstroms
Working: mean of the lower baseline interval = 8.97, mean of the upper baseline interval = 9.2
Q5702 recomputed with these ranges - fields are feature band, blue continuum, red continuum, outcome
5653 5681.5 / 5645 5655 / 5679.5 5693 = 0.1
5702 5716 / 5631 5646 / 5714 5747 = 0.5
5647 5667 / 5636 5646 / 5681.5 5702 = 0.1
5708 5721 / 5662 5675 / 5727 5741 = 0.2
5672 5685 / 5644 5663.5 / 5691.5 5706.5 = -0.5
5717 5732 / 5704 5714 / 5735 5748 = -0.6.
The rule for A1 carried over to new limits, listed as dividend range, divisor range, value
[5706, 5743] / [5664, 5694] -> 1.00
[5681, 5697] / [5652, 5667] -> 1.04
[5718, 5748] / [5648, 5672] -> 1.04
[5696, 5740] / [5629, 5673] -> 1.03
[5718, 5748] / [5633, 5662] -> 1.05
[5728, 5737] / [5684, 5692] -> 1.00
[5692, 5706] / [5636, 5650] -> 1.02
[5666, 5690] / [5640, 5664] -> 1.03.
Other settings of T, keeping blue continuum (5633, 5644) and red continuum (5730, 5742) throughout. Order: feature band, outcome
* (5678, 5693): -0.2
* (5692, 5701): -0.1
